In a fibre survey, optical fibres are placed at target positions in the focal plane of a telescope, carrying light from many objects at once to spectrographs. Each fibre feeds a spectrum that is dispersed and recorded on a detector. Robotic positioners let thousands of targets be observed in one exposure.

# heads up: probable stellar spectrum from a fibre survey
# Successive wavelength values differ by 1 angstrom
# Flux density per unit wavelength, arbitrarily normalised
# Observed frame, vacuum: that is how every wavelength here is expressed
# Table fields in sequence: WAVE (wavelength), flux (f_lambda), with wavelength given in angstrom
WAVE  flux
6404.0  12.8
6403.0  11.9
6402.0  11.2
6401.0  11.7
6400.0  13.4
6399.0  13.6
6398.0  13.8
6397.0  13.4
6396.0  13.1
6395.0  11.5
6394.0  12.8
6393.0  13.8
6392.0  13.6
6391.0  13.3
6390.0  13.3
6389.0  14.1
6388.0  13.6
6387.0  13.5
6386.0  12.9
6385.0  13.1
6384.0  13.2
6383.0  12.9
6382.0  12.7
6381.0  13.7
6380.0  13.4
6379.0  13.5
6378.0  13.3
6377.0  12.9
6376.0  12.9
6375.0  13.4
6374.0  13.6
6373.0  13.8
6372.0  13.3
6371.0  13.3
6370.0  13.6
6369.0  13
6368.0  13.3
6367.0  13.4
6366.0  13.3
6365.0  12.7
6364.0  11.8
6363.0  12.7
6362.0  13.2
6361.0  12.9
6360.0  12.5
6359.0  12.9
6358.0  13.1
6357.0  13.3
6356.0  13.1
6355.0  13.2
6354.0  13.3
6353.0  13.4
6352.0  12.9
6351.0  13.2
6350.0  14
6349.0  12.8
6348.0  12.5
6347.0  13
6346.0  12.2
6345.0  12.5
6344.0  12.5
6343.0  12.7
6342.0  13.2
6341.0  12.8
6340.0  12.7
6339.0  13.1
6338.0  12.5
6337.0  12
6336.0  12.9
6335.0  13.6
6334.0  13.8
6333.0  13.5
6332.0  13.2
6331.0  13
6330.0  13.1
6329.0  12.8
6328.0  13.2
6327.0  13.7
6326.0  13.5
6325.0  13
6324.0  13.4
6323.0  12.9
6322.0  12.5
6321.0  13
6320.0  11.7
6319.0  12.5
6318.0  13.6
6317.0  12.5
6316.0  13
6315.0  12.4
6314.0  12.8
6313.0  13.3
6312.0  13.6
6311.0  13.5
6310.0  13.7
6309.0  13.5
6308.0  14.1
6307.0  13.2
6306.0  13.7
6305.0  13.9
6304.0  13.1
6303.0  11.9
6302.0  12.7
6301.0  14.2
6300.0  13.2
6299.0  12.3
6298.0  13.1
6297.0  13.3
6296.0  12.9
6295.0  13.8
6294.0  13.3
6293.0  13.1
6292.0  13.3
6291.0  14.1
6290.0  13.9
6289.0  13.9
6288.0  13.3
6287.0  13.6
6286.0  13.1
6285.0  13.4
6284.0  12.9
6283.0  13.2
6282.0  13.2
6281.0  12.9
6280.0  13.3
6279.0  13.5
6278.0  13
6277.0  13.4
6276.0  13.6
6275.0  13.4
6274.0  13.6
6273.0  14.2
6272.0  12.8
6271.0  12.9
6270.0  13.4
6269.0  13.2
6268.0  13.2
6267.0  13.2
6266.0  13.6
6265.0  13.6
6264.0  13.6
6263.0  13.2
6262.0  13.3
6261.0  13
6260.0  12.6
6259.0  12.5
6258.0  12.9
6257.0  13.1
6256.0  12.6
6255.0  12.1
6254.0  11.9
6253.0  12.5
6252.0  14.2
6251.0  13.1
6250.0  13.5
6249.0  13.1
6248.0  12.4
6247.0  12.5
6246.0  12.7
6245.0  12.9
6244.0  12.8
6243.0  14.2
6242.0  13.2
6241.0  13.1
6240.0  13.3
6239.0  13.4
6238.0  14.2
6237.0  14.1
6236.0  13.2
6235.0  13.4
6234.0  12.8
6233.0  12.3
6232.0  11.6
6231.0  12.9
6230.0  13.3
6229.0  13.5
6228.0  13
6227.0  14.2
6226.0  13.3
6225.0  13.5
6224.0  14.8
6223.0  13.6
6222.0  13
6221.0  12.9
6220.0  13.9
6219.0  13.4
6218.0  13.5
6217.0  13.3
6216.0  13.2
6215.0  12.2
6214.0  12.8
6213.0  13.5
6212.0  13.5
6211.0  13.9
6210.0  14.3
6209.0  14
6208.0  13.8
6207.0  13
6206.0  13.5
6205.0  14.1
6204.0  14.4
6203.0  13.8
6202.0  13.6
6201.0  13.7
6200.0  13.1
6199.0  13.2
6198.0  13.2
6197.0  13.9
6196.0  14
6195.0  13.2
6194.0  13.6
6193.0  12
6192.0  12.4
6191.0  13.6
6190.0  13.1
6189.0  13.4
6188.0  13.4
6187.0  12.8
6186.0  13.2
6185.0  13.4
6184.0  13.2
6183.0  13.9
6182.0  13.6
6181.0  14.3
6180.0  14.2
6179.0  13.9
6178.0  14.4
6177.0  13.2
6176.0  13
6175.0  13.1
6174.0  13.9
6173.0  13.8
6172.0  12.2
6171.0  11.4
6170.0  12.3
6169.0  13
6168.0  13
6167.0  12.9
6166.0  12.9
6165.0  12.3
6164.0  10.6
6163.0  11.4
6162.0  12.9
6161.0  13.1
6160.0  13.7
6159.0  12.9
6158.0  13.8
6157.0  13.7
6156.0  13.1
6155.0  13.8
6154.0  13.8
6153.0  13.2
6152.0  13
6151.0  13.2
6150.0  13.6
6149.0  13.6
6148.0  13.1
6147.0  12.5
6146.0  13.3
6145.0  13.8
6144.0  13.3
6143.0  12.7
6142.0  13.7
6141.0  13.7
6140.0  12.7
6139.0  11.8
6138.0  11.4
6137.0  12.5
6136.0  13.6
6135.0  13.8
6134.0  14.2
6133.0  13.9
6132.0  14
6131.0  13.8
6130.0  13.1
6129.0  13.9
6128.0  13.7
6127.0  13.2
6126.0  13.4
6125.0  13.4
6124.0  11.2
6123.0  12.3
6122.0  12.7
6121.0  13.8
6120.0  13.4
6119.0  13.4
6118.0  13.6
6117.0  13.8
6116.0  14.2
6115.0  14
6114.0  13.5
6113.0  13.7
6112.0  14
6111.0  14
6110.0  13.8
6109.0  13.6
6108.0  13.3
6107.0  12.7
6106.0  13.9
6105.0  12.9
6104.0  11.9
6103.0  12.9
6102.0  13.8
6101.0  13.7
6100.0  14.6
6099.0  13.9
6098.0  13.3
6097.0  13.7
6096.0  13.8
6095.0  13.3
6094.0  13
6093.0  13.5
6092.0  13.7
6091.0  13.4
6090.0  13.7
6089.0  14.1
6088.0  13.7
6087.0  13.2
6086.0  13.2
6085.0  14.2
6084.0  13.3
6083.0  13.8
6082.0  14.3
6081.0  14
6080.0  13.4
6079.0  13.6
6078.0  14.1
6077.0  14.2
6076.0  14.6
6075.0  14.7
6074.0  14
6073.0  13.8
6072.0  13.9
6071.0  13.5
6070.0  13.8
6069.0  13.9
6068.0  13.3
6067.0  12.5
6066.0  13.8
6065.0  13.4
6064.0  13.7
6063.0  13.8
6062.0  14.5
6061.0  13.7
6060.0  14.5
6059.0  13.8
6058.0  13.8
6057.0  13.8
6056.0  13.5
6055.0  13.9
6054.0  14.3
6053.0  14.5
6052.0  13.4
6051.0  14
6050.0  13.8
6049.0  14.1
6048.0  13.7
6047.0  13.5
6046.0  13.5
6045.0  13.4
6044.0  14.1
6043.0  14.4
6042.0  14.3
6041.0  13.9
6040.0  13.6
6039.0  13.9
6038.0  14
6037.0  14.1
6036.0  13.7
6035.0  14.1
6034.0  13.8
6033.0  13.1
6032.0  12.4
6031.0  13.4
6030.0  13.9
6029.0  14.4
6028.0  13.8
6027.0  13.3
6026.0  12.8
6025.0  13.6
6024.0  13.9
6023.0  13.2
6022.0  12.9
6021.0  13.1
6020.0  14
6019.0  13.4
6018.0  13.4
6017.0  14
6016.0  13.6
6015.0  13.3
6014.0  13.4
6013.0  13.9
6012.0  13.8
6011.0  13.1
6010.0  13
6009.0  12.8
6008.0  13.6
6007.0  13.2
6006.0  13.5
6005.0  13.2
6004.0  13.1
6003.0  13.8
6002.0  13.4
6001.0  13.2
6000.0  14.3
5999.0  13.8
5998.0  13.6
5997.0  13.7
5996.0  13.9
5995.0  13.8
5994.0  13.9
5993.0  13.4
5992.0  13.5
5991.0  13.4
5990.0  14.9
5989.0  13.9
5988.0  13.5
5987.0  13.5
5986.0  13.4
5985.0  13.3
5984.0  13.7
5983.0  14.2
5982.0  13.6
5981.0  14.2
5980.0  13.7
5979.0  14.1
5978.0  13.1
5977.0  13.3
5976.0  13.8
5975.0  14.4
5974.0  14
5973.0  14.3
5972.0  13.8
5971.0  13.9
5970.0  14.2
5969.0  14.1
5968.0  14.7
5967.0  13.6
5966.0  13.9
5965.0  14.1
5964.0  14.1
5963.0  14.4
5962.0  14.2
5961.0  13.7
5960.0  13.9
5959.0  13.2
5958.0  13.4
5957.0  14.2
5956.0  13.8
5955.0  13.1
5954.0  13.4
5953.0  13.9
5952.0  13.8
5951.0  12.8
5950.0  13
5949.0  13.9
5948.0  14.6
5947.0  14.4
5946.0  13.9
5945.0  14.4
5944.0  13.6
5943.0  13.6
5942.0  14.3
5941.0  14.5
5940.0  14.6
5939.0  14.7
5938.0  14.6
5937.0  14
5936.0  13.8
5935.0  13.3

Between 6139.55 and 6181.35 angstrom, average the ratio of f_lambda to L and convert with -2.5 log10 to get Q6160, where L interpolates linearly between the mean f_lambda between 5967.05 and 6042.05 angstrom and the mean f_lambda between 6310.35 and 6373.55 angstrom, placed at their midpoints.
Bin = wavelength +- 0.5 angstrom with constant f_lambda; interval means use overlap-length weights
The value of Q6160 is 0.02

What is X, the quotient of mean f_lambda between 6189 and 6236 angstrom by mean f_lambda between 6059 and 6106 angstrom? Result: 1.0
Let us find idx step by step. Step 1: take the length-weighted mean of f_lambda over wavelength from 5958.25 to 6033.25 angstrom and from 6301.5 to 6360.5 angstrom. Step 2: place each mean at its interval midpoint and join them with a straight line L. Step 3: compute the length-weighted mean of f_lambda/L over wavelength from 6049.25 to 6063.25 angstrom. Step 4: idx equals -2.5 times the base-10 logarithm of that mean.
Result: -0.03 mag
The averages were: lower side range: 13.7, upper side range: 13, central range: 14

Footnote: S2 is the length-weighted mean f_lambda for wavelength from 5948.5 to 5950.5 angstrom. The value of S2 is 13.4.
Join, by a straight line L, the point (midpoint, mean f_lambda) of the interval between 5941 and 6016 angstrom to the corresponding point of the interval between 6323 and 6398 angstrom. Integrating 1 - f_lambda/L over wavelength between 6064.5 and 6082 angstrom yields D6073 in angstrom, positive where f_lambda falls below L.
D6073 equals -0.3 angstrom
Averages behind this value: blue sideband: 13.7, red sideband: 13.1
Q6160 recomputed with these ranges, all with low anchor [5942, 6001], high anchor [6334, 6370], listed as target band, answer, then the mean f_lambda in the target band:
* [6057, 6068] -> -0.01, 13.7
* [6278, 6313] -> -0.02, 13.3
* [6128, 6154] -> 0.01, 13.3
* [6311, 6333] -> 0.00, 13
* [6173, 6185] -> -0.03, 13.7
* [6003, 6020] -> 0.02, 13.4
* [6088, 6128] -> 0.00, 13.4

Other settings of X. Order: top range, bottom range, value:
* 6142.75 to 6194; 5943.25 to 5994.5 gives 0.95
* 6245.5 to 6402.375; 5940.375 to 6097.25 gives 0.95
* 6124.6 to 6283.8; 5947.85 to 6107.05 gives 0.97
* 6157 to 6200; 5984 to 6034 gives 0.97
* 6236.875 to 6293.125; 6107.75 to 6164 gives 0.99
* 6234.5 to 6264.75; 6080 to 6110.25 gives 0.97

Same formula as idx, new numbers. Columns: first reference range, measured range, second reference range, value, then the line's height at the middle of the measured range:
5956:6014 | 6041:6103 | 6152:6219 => -0.02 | 13.5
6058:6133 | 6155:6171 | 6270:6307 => 0.06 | 13.5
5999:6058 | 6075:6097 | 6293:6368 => -0.02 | 13.5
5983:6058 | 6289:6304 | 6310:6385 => -0.01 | 13.1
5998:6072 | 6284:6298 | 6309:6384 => -0.02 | 13.2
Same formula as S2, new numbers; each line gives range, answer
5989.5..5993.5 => 13.8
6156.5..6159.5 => 13.5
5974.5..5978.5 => 13.7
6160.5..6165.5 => 12.1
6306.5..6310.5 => 13.6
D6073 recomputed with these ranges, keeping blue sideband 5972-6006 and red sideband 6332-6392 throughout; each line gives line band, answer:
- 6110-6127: 0.1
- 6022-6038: 0.1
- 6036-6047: -0.2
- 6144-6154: 0.1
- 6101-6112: 0.2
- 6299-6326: 0.2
